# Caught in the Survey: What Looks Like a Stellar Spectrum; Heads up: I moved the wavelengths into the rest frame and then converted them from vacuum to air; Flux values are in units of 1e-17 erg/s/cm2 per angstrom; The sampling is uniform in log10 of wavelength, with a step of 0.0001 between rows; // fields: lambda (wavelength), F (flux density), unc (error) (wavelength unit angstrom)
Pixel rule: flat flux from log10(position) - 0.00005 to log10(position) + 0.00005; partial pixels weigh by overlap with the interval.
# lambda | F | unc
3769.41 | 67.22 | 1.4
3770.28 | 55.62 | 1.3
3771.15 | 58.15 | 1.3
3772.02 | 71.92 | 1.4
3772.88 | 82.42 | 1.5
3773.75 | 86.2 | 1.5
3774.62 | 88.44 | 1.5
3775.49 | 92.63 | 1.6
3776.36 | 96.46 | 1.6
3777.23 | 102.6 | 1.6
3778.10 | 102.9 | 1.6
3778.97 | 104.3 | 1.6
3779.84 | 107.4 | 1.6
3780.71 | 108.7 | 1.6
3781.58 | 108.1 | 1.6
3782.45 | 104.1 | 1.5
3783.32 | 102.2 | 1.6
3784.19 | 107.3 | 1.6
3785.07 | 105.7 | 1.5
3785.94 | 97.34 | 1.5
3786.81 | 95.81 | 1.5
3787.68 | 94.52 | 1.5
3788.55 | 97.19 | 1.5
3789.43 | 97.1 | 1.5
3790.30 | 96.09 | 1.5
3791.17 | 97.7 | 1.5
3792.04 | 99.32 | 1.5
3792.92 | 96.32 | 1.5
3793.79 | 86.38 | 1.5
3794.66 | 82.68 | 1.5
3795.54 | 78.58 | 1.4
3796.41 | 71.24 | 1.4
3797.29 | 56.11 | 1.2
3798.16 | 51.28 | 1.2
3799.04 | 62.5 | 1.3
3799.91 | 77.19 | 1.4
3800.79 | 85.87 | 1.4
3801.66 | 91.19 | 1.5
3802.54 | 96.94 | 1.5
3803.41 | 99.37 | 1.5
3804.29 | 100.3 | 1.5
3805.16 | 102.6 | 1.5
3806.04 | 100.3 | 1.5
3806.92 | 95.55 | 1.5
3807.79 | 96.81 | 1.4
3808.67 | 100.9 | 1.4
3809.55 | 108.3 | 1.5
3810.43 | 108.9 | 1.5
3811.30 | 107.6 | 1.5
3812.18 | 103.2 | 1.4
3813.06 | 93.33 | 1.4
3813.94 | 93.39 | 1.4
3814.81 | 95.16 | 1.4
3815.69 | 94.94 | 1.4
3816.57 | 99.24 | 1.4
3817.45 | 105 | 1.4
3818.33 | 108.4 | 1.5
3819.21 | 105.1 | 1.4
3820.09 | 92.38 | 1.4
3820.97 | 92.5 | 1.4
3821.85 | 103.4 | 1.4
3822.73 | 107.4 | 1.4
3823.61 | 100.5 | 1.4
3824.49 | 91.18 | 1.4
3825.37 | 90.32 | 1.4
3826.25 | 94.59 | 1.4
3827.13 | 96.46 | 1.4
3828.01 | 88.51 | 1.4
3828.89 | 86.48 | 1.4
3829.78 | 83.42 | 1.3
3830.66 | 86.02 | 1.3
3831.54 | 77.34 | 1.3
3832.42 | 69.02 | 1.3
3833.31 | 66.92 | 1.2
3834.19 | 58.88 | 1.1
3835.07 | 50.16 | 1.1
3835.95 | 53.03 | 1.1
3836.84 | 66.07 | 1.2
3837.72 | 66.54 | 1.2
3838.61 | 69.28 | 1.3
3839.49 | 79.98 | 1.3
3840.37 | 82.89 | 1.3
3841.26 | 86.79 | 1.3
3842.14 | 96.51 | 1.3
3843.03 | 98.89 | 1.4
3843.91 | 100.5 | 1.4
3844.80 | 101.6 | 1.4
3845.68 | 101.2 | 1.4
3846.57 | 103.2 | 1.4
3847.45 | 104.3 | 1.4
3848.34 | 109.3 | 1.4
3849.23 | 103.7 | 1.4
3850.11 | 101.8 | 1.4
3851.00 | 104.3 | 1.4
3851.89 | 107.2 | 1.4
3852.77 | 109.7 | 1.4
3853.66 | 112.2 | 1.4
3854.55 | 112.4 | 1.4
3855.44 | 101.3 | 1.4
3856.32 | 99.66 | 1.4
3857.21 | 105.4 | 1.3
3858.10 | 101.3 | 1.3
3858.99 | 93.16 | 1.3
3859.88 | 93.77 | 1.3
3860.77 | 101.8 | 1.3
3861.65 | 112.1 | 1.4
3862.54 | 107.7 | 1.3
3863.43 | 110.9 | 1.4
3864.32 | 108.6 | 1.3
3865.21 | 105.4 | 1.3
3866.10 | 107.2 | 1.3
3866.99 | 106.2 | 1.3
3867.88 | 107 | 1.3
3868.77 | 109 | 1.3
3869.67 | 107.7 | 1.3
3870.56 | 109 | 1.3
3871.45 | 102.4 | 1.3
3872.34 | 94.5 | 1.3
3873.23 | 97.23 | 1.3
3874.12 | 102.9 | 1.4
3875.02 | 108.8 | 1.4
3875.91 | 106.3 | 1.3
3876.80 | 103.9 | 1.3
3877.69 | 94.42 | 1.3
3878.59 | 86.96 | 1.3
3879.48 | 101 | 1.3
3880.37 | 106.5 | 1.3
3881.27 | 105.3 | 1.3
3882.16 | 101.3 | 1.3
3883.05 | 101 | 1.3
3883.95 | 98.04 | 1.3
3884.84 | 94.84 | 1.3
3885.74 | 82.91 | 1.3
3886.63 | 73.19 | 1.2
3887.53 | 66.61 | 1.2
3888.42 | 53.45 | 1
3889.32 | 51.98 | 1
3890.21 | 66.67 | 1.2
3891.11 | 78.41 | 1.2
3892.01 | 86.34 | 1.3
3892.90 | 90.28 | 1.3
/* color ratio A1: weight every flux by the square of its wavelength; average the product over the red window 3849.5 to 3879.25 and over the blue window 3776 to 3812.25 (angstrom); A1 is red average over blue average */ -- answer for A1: 1.14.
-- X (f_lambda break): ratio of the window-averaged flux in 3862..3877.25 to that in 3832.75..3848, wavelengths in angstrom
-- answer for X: 1.3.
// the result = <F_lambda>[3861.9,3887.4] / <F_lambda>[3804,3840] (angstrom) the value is 1.1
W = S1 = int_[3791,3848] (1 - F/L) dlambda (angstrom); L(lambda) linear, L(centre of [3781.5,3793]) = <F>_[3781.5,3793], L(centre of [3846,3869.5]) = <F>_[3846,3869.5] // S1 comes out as 7.3 angstrom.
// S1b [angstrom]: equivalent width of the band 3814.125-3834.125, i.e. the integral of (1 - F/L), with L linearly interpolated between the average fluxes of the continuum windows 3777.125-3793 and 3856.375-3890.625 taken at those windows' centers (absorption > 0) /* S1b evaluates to 1.54 angstrom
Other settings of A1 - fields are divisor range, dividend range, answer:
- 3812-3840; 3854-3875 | 1.23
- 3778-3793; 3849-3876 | 1.08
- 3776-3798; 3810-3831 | 1.04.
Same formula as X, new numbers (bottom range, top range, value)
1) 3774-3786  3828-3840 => 0.70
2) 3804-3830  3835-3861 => 0.96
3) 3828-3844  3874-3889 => 1.21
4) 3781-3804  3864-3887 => 1.12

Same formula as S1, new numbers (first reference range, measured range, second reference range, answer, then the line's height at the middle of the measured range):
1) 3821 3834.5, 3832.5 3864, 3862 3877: 1.1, 96.2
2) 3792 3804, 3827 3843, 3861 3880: 2.9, 92.7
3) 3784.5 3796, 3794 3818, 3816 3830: 1.1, 95.4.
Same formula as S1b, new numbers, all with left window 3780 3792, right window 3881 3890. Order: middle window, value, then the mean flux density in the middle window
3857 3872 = -3.33 angstrom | 105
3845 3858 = -2.45 angstrom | 105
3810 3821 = -0.55 angstrom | 100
